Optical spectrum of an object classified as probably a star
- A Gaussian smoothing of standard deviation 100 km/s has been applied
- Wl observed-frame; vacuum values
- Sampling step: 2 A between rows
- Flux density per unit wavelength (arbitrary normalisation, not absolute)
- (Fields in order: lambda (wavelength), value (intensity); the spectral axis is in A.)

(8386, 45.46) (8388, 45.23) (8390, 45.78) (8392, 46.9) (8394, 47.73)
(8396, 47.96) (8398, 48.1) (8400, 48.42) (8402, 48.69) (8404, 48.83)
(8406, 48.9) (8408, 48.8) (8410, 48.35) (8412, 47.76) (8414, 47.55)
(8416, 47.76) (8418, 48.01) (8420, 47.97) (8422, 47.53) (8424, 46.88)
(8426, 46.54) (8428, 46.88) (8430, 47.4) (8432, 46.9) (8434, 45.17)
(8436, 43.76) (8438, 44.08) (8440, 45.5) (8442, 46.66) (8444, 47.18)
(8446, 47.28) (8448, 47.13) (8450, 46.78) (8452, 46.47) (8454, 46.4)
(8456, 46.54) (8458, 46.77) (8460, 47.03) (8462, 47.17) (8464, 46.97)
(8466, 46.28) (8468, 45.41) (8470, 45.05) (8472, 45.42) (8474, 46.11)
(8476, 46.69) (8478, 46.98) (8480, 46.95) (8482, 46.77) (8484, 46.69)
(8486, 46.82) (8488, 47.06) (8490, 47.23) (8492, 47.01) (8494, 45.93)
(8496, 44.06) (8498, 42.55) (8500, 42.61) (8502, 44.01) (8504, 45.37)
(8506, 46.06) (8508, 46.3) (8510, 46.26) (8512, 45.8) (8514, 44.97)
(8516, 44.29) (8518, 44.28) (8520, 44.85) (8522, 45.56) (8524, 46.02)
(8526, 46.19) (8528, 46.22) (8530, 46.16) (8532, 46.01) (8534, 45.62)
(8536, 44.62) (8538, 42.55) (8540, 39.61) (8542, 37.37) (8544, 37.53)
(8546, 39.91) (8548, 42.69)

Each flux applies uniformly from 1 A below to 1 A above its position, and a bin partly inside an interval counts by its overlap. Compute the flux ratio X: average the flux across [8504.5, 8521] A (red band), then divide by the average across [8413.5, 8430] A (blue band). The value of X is 0.96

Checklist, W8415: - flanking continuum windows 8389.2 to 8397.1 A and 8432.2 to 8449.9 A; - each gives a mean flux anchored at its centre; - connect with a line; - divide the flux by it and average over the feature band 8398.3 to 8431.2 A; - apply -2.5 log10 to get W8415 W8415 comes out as -0.03 mag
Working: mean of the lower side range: 47.1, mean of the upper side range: 45.9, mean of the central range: 47.9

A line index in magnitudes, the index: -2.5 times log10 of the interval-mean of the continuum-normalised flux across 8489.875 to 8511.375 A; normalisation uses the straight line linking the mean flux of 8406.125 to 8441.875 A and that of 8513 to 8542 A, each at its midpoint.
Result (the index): 0.00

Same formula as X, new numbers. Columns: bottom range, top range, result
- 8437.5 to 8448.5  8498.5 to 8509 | 0.97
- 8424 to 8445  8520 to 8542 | 0.97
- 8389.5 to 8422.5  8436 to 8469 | 0.97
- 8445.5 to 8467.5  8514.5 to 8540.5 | 0.96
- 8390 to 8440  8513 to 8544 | 0.93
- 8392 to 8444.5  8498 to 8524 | 0.95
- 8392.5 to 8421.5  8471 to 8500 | 0.96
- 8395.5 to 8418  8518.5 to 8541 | 0.93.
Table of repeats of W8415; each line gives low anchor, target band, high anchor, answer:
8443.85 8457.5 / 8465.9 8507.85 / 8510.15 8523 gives 0.00 mag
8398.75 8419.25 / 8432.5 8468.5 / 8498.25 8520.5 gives 0.01 mag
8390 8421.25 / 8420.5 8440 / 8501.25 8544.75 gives 0.03 mag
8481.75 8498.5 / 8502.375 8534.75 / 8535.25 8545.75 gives -0.07 mag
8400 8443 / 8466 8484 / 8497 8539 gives 0.00 mag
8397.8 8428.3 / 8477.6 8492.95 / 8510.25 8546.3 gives -0.04 mag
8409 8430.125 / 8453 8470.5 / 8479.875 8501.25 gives 0.00 mag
